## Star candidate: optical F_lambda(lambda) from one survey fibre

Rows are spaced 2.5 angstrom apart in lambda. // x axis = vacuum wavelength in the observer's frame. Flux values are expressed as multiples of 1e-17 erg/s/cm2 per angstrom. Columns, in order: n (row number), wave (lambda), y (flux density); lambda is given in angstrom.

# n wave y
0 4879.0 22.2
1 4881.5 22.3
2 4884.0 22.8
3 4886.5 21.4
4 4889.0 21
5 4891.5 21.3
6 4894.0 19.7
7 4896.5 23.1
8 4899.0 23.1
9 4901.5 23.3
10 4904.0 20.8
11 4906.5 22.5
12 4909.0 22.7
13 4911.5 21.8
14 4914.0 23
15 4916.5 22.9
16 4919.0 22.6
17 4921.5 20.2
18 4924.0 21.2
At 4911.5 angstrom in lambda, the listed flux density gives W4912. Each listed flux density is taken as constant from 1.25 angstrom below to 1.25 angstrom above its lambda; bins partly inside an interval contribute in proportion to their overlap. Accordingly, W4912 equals 21.8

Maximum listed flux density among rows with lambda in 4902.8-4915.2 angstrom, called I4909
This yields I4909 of 23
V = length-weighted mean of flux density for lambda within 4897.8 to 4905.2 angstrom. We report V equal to 22.4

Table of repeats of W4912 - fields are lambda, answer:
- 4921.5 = 20.2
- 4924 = 21.2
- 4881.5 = 22.3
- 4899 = 23.1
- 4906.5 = 22.5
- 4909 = 22.7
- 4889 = 21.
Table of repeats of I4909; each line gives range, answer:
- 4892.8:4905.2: 23.3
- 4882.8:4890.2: 22.8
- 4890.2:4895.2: 21.3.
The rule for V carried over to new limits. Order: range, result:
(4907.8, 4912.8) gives 22.3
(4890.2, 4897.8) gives 21.4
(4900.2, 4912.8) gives 22.2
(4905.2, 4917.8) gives 22.6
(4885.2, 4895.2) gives 20.9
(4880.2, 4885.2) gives 22.5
